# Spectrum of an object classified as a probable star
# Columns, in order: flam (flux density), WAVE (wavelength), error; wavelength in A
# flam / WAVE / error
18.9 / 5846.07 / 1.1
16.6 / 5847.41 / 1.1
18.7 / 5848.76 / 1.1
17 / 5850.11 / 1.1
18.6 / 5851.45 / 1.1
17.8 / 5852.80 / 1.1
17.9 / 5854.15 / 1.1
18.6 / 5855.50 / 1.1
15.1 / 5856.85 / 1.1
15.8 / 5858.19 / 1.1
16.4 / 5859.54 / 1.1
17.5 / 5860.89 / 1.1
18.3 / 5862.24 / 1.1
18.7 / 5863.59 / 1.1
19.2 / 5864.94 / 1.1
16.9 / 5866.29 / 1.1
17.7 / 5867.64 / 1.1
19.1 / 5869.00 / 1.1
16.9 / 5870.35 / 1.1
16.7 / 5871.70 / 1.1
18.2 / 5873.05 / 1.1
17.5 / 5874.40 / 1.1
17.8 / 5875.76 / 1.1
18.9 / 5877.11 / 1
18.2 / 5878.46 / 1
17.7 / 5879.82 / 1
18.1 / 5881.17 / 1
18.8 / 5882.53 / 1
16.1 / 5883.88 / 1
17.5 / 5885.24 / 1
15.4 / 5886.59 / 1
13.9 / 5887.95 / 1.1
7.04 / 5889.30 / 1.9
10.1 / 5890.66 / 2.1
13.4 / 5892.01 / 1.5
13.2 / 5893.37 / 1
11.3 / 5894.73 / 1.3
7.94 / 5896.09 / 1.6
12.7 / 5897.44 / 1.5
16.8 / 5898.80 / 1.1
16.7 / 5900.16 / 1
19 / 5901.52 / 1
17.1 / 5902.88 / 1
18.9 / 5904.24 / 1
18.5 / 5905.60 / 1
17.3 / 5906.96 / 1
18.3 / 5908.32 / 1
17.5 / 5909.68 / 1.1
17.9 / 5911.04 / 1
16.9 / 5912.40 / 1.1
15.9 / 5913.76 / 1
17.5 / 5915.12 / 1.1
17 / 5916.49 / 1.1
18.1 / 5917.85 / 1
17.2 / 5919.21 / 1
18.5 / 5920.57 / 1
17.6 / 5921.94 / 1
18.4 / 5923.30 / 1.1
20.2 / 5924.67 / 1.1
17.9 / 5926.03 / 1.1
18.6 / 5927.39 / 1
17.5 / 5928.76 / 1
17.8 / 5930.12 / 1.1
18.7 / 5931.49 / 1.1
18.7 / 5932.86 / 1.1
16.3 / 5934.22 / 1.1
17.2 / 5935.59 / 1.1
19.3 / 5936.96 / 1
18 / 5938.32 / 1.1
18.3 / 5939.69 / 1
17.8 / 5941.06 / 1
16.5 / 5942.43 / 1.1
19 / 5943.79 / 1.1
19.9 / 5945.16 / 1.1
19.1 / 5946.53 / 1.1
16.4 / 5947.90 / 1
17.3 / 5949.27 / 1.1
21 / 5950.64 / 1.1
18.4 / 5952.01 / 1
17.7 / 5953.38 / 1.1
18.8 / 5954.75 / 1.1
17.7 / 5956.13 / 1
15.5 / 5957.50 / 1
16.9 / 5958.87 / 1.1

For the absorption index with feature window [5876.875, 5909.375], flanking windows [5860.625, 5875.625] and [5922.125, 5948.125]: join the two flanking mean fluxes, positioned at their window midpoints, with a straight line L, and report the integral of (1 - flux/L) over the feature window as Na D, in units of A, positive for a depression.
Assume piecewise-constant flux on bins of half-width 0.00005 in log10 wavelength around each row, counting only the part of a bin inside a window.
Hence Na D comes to 4.5 A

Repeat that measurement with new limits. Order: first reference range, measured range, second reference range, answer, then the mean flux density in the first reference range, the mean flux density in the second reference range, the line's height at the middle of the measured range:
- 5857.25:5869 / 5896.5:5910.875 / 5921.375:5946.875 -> 0.7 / 17.6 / 18.2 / 18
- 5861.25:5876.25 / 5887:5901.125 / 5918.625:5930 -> 4.3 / 17.9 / 18.2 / 18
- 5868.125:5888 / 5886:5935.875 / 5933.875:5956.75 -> 4.3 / 17.5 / 18.2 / 17.8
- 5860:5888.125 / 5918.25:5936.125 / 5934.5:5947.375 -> 0.1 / 17.6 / 18.3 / 18.1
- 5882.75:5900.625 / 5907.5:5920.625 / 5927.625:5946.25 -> -1.5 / 13.3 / 18.1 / 15.7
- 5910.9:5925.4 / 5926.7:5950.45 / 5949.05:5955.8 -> 0.3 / 17.7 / 18.7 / 18.3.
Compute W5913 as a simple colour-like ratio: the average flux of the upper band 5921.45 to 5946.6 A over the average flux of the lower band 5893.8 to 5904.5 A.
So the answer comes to 1.23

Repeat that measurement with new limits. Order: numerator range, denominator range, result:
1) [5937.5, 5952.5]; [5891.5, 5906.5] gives 1.22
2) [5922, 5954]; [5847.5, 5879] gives 1.03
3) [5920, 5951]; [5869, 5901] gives 1.19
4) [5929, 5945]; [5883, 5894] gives 1.34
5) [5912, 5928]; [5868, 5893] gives 1.10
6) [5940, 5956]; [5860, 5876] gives 1.03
